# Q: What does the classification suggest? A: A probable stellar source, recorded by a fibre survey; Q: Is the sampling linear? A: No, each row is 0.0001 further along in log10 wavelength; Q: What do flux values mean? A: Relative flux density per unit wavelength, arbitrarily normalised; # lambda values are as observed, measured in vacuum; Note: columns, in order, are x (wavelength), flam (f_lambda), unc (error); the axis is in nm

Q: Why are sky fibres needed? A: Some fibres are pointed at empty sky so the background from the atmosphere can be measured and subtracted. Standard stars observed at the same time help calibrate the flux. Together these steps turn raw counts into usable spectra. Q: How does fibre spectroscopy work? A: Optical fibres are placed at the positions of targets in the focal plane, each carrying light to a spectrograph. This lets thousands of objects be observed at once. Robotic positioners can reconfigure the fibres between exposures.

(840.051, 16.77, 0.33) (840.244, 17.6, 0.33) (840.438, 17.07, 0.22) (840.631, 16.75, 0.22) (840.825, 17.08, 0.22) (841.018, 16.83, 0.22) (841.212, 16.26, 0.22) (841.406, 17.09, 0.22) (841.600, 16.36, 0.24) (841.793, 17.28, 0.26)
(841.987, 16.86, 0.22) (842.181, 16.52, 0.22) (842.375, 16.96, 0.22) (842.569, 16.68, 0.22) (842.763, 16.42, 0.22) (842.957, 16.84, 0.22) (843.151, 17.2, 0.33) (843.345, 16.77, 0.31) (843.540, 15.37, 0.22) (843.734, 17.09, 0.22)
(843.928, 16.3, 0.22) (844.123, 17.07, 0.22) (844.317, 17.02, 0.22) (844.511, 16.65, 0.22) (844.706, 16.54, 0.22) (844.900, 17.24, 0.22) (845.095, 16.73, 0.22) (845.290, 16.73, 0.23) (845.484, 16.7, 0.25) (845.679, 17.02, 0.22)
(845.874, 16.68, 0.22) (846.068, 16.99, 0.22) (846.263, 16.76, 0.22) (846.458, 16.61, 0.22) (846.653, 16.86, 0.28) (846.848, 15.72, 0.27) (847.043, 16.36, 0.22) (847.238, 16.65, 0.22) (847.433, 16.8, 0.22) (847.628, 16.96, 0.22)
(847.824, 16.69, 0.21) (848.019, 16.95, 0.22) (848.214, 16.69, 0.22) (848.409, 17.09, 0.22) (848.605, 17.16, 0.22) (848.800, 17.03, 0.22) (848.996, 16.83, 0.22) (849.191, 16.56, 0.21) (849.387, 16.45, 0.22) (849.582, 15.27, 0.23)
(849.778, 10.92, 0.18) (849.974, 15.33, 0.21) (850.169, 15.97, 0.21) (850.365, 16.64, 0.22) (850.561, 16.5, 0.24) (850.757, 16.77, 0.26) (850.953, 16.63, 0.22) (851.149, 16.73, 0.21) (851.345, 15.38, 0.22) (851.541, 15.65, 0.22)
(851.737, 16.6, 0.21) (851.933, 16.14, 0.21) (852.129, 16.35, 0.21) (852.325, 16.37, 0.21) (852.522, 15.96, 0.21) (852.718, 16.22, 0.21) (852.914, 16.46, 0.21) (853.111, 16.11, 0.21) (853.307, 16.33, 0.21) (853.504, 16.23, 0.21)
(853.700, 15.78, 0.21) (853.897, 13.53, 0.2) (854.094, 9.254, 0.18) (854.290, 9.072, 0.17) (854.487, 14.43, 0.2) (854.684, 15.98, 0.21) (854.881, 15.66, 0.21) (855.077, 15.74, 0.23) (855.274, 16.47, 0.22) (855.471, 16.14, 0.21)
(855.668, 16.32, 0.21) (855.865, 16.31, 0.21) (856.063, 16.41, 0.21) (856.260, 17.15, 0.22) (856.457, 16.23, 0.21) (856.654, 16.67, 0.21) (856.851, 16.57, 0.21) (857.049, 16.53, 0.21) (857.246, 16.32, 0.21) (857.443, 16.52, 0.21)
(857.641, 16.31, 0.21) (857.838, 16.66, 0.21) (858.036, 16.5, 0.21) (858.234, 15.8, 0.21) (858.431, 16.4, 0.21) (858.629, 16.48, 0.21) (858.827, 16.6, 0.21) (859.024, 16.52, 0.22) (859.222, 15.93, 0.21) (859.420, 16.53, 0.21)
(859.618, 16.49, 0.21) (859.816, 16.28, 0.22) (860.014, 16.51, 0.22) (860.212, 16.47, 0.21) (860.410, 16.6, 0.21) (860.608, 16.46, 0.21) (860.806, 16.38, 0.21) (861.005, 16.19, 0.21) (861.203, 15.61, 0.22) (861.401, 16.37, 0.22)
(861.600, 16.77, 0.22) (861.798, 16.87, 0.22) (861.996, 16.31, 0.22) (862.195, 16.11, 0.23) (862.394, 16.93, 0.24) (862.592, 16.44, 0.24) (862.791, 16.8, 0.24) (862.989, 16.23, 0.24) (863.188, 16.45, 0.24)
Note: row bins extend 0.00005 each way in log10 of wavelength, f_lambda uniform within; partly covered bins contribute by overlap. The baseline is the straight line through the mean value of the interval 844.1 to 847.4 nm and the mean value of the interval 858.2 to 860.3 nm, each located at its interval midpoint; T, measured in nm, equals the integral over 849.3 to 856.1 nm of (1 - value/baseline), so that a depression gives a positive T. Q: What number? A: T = 0.44 nm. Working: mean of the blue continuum 16.7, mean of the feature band 15.5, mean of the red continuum 16.4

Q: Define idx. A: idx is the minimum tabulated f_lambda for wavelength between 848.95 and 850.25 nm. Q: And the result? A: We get 10.92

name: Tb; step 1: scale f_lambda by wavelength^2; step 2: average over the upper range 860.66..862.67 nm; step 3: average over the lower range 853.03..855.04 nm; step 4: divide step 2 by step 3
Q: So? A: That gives 1.2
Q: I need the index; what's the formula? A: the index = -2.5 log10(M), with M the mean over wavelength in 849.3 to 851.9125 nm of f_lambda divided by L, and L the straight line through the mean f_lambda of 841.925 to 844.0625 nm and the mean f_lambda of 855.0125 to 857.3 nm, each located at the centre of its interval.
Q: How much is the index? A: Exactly 0.05 mag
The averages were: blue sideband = 16.6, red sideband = 16.4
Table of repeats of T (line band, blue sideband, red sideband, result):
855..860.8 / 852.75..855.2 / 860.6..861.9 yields -0.320 nm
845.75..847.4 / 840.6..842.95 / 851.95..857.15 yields -0.029 nm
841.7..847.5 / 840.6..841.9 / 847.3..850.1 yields -0.062 nm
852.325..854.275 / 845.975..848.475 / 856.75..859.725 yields 0.193 nm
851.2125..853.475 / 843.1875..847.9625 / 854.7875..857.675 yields 0.045 nm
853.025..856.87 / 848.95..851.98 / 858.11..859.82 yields 0.199 nm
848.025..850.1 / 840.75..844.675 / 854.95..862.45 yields 0.078 nm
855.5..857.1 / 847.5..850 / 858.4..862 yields -0.017 nm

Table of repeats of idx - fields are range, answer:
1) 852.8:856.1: 9.072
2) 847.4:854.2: 9.254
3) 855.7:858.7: 15.8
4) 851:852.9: 15.38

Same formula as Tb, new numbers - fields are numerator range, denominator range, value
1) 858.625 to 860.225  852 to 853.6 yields 1.03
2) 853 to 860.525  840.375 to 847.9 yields 0.98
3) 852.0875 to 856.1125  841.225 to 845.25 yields 0.94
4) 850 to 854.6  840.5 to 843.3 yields 0.94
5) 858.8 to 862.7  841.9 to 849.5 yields 1.02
